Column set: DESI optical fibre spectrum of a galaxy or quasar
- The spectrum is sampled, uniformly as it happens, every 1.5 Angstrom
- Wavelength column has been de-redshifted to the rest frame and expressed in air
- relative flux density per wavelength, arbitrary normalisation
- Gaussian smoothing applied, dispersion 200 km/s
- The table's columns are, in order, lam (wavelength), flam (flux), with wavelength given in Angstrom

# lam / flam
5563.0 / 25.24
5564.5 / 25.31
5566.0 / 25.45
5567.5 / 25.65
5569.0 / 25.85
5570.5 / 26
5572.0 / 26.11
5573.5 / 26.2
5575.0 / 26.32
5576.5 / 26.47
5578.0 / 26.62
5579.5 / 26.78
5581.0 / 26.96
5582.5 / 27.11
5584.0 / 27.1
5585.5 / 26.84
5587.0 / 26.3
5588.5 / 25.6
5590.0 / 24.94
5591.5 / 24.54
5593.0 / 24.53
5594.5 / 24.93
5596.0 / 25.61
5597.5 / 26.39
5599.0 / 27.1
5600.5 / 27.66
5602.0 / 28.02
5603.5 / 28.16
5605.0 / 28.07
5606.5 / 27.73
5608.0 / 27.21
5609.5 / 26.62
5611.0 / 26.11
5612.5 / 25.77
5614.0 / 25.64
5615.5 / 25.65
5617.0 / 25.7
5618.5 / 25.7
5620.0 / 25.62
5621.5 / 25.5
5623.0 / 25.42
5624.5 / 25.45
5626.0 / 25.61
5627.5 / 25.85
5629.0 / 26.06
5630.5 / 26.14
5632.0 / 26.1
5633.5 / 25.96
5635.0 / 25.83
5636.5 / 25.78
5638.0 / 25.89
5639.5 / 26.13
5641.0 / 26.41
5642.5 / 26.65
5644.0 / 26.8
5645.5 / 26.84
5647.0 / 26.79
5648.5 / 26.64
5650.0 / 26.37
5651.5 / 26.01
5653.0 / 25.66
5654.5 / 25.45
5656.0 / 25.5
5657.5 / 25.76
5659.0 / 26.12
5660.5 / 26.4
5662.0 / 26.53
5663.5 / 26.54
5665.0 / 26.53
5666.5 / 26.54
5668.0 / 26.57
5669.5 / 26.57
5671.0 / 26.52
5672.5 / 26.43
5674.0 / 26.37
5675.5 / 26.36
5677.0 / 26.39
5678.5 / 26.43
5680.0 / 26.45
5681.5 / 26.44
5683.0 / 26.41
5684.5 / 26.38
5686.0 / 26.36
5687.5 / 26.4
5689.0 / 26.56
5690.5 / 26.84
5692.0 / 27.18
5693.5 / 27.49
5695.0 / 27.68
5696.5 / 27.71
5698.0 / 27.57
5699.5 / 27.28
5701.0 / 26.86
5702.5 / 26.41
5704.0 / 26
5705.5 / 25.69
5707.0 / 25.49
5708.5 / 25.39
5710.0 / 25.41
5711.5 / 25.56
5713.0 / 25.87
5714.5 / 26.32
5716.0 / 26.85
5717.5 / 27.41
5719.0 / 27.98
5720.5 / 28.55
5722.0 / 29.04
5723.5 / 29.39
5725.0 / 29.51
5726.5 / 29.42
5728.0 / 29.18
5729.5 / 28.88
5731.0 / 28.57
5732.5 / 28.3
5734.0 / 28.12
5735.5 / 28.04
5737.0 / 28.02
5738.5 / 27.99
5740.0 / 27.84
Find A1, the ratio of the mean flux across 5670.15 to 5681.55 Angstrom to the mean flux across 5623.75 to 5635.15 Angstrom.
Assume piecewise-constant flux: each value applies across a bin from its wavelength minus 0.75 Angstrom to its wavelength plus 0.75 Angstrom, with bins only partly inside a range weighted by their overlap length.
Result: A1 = 1.02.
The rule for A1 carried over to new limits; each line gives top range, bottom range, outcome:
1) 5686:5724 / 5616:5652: 1.03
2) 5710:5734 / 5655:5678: 1.06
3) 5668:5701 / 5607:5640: 1.03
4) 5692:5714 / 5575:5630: 1.01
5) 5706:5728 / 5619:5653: 1.05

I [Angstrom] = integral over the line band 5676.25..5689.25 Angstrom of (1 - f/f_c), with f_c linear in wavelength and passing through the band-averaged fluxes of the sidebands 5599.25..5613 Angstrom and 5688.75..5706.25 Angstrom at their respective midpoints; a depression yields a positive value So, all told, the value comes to 0.3 Angstrom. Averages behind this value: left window 27.3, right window 26.9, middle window 26.4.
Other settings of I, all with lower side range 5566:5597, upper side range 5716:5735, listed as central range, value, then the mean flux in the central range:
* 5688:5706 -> 0.7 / 26.9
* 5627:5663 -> 1.3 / 26.2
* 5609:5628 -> 0.7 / 25.7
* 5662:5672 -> 0.4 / 26.5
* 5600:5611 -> -0.5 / 27.5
